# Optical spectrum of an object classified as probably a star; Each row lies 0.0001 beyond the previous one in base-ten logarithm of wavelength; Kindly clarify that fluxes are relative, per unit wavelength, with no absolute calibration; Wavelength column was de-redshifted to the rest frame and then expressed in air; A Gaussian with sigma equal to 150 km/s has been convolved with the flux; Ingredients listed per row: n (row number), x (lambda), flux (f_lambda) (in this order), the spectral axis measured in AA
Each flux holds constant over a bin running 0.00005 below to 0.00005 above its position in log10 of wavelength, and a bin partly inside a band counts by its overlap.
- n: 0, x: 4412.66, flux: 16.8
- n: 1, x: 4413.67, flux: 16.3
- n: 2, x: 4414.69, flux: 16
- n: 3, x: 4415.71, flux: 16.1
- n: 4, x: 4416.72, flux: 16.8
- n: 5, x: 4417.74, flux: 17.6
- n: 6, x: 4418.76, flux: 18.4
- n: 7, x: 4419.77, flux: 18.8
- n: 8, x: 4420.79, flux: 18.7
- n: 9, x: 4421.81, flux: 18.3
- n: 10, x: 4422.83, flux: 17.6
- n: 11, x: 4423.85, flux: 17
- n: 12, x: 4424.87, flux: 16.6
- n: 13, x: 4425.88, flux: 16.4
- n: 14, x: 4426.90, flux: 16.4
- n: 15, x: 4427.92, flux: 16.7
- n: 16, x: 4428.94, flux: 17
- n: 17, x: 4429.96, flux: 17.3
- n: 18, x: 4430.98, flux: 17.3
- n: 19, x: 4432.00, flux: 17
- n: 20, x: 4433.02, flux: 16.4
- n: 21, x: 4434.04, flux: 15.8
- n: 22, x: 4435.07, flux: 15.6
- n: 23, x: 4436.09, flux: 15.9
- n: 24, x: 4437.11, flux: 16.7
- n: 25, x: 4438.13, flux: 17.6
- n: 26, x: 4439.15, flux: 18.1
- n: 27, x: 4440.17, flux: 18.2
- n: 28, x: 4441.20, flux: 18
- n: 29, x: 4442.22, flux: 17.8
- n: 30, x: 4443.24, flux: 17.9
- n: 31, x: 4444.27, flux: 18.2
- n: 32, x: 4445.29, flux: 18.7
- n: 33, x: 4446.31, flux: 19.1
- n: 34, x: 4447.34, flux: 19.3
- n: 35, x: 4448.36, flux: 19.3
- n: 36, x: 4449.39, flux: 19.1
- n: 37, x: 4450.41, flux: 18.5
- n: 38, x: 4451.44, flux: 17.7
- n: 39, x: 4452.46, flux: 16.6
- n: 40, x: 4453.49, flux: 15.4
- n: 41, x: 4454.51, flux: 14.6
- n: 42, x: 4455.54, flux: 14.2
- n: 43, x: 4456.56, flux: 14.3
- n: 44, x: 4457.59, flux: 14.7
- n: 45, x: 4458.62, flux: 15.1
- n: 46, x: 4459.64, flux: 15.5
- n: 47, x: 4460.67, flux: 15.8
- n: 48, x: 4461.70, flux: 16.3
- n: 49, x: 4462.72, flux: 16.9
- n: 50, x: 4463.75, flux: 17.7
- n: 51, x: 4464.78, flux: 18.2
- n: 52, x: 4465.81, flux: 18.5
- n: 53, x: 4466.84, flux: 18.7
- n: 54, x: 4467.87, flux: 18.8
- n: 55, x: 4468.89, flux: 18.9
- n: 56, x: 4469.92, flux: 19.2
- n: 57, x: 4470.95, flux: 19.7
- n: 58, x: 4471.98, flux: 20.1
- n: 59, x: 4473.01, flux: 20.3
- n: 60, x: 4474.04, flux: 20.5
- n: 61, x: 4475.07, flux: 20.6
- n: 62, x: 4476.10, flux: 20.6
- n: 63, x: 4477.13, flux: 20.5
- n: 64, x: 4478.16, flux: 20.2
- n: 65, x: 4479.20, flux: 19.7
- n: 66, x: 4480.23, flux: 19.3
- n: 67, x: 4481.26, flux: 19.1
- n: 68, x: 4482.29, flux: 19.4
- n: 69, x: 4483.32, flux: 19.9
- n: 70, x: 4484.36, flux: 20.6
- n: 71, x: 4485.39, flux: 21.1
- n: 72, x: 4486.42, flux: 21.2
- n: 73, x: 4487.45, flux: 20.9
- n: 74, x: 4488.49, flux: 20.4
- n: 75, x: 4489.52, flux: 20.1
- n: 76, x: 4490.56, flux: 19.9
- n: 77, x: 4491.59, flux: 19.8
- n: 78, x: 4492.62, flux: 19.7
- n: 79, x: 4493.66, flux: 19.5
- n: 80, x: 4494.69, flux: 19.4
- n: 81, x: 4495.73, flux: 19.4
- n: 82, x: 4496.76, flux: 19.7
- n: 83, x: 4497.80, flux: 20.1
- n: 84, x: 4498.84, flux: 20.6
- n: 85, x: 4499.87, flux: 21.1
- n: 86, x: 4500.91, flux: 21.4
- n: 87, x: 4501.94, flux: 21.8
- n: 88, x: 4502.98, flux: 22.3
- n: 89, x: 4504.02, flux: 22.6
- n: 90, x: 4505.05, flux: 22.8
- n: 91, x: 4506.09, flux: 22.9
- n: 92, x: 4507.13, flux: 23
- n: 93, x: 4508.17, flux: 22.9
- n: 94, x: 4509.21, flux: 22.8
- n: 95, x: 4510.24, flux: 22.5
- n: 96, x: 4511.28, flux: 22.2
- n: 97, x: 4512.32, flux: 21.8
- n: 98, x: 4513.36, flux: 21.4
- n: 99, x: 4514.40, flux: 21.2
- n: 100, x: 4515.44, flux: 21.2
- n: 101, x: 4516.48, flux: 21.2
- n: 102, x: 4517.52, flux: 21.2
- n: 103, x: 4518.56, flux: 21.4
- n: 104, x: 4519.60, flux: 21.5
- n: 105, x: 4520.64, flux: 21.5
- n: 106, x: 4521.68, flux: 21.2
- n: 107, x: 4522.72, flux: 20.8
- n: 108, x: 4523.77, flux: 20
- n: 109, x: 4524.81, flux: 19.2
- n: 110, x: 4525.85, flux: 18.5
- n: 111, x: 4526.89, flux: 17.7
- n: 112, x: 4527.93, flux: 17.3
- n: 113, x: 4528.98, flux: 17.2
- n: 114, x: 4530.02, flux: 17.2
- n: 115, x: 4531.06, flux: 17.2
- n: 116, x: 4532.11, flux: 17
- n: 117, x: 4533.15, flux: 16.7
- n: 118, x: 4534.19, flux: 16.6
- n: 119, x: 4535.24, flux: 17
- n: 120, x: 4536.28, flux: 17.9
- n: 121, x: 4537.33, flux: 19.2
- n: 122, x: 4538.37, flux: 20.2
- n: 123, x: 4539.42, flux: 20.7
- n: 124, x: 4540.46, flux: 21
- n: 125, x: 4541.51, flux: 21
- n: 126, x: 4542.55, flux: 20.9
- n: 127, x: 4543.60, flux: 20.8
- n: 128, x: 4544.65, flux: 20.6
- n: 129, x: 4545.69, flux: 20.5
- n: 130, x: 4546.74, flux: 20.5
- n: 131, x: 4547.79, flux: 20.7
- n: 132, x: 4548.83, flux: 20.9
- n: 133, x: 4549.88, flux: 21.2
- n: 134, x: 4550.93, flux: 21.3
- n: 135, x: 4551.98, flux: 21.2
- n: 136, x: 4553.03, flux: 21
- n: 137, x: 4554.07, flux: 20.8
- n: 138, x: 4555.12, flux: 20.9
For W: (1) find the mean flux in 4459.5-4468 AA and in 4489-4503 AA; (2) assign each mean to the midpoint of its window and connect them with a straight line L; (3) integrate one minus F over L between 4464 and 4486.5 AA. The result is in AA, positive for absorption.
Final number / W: -1.6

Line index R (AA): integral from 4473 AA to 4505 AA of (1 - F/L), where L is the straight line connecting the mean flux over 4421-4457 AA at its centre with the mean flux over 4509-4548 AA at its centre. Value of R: -2.9 AA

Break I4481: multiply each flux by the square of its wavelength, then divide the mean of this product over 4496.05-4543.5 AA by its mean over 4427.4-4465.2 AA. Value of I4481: 1.2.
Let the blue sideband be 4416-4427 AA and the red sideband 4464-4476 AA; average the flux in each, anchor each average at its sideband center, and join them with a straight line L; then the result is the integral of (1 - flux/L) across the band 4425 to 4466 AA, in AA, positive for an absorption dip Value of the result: 3.27 AA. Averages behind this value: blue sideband 17.5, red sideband 19.4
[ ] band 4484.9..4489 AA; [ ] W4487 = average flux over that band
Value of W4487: 20.9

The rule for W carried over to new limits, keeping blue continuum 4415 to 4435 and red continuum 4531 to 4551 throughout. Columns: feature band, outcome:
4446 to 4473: 0.6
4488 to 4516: -3.6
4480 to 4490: -1.0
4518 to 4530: -0.2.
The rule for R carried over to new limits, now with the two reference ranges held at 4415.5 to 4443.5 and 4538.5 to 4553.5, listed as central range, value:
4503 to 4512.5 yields -1.4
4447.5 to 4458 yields 0.8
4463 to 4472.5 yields -0.2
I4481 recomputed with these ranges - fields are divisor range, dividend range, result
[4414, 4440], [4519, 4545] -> 1.18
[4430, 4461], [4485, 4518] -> 1.28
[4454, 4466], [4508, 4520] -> 1.40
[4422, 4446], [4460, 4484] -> 1.13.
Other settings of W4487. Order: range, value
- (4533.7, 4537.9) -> 17.7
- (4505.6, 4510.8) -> 22.8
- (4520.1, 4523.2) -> 21.2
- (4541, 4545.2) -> 20.8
